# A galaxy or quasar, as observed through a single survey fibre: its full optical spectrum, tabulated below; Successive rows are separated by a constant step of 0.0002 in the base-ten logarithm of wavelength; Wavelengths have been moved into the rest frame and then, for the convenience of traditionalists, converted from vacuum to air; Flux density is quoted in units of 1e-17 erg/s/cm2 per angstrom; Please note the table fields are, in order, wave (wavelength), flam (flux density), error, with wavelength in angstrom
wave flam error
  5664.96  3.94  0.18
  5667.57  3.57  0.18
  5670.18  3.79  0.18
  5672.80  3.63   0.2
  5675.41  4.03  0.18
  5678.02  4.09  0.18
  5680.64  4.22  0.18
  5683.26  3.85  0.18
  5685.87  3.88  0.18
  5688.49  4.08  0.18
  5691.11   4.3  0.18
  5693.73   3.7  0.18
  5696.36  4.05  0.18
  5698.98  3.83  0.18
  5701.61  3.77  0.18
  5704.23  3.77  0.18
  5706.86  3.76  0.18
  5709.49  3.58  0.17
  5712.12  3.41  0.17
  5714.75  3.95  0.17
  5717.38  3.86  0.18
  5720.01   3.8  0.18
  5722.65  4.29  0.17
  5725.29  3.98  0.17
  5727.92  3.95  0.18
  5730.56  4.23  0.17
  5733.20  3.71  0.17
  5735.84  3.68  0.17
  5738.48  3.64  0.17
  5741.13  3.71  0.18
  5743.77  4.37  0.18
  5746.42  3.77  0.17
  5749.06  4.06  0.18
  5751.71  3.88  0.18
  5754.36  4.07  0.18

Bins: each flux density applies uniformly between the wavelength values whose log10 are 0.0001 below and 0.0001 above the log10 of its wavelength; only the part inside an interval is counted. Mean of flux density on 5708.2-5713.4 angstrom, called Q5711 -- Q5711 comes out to 3.5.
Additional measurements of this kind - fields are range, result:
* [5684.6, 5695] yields 3.99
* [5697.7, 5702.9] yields 3.8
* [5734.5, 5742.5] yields 3.68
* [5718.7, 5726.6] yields 4.02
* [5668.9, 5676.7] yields 3.81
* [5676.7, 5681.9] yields 4.15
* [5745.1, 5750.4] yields 3.92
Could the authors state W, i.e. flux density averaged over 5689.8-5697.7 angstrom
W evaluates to 4.01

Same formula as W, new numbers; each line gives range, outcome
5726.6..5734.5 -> 3.97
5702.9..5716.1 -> 3.7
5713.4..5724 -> 3.97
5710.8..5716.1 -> 3.68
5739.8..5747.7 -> 3.95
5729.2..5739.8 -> 3.82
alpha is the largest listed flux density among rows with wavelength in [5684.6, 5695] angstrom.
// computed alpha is 4.3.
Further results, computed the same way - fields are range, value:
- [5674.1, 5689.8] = 4.22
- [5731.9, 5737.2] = 3.71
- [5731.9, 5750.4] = 4.37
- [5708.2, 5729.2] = 4.29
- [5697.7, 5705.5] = 3.83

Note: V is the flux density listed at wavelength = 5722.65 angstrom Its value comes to 4.29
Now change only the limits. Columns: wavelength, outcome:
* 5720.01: 3.8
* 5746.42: 3.77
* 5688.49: 4.08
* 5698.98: 3.83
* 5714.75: 3.95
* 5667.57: 3.57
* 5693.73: 3.7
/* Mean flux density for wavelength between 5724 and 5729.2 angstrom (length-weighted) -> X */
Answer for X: 3.97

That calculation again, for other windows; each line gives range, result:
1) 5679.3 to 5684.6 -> 4.03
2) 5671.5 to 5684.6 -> 3.97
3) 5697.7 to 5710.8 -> 3.74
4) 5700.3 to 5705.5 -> 3.77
